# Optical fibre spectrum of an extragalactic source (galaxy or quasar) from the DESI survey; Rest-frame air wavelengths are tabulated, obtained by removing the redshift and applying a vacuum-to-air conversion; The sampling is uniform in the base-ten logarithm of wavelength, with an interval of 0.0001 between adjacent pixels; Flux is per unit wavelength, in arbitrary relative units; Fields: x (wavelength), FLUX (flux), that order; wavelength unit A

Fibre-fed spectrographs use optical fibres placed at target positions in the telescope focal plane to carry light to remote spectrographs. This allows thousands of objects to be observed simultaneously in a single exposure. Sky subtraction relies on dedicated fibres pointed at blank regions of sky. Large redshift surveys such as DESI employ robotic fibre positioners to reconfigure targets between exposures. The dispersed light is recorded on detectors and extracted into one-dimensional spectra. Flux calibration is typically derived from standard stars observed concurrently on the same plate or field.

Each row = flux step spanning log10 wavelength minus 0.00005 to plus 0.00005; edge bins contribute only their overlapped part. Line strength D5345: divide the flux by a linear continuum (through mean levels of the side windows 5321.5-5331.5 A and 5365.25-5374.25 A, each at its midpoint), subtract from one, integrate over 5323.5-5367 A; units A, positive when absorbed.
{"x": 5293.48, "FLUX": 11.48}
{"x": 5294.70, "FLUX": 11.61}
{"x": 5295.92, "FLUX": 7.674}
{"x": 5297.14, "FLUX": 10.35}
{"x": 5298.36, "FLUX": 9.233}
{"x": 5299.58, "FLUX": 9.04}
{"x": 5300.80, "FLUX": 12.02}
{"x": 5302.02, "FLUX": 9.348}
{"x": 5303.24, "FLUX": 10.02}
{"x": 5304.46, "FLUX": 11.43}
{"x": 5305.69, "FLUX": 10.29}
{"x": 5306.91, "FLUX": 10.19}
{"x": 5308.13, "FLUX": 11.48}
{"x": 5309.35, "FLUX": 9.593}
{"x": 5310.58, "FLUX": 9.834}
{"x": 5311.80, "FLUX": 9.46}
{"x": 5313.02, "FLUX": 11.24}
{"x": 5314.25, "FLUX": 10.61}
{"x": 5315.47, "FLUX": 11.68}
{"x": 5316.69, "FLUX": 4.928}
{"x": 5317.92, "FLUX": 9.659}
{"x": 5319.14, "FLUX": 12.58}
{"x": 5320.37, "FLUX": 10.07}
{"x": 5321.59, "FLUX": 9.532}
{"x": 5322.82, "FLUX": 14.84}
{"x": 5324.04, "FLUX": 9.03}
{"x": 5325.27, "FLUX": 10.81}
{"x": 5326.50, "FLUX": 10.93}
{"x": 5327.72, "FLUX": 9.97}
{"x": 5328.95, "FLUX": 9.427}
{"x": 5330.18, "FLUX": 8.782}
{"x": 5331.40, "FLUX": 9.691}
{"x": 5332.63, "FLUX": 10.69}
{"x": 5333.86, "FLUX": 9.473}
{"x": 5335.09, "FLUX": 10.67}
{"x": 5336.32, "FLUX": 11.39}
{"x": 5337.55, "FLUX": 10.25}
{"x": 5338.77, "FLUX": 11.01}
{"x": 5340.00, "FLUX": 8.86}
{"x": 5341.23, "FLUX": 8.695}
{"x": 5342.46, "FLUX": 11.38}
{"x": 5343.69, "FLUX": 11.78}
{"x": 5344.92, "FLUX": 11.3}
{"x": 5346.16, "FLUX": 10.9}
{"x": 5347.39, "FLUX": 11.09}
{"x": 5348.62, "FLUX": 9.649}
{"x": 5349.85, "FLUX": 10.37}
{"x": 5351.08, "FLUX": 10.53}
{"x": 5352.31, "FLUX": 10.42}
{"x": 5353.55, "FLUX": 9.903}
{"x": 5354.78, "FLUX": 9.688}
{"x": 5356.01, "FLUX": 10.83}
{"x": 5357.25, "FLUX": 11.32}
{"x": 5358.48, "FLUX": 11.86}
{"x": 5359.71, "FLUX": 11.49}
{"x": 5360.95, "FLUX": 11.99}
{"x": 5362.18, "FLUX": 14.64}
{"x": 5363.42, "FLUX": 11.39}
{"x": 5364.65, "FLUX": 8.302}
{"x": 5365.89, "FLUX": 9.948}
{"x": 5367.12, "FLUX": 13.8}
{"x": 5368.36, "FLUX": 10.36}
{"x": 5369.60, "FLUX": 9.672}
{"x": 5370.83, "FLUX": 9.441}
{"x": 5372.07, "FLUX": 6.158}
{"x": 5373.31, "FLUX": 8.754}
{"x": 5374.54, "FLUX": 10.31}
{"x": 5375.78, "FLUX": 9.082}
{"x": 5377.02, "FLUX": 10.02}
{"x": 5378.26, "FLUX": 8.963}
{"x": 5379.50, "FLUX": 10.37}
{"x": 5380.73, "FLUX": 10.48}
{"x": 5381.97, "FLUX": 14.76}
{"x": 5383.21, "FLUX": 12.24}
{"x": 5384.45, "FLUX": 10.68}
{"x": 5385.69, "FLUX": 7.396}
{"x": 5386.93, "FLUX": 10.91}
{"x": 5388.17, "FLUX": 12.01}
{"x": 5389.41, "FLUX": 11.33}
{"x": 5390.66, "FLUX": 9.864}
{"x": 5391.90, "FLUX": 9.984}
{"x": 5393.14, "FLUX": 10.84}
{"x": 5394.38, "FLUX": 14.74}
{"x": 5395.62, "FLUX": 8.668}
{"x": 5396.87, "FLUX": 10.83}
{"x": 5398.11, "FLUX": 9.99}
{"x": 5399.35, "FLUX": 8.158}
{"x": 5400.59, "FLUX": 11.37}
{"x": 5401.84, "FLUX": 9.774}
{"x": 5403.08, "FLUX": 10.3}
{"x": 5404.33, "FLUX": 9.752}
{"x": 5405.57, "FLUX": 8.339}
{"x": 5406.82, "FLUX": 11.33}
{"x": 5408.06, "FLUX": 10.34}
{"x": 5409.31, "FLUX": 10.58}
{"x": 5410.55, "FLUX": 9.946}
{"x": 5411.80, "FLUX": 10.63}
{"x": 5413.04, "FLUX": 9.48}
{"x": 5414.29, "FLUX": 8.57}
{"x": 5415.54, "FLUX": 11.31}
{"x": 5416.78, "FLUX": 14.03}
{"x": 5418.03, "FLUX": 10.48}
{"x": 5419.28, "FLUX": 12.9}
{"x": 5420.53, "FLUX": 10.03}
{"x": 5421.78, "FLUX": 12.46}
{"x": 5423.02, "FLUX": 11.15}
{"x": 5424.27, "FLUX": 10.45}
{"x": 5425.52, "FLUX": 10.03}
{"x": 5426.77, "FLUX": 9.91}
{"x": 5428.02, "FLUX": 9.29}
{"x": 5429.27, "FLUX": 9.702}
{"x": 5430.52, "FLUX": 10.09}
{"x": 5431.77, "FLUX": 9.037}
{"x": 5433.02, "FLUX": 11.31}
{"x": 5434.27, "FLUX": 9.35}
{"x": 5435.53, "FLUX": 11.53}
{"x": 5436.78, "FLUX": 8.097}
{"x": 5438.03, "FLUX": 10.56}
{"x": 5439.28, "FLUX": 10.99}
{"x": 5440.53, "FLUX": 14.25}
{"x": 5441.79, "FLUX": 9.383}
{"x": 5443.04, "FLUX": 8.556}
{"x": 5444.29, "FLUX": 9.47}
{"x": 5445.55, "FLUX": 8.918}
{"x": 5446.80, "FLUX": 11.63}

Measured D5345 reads -1.96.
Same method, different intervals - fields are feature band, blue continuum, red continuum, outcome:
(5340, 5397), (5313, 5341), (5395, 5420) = -1.8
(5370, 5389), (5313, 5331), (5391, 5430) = 0.5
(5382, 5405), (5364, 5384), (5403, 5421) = -0.5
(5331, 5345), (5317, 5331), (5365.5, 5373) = -0.3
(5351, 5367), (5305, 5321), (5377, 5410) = -1.1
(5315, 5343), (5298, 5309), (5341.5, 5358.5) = 1.0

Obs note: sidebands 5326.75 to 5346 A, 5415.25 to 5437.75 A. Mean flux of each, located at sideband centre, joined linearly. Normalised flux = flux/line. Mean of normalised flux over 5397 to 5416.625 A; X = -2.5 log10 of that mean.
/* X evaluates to 0.04 mag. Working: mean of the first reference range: 10.3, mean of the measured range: 10.1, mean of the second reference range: 10.6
